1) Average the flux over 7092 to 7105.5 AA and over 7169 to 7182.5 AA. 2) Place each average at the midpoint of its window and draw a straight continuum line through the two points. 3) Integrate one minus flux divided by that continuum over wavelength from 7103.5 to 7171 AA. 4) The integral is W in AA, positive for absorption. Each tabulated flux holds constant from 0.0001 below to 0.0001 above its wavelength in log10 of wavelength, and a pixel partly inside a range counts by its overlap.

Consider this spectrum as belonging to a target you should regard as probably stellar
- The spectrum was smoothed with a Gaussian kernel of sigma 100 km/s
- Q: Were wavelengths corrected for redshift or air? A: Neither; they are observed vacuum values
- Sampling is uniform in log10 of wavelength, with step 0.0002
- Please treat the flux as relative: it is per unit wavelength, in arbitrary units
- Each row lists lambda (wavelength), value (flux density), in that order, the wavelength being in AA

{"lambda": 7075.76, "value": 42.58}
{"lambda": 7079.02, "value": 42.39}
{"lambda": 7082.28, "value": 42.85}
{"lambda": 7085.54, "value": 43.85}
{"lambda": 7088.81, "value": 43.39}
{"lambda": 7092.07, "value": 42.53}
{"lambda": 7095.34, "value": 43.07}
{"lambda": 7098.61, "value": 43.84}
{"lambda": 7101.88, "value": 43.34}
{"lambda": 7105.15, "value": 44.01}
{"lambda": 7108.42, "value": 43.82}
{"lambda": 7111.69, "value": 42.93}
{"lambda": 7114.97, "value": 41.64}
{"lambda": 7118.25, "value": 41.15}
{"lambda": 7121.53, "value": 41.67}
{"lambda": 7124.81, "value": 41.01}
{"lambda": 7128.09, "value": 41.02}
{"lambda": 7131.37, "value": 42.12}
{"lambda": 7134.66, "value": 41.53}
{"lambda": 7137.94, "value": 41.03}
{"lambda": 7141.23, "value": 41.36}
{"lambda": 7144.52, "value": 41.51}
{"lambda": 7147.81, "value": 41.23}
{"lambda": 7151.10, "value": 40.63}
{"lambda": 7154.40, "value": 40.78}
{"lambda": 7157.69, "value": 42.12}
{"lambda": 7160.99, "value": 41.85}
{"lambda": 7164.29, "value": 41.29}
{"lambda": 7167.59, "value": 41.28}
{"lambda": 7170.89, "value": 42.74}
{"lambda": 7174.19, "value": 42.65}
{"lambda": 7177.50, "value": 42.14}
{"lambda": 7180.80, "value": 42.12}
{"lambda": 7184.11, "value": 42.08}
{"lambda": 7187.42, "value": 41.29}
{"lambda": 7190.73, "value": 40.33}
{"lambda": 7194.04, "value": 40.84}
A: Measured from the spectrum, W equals 1.8 AA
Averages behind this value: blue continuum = 43.4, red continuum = 42.4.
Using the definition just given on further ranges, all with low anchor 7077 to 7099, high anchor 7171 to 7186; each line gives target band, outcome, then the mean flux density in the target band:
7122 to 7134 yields 0.4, 41.4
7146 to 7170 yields 0.6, 41.4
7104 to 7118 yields 0.0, 42.9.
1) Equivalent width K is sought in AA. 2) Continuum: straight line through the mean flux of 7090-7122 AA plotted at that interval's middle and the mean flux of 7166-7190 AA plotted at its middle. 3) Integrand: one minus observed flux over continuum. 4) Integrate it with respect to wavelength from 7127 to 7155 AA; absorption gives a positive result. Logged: 0.8 AA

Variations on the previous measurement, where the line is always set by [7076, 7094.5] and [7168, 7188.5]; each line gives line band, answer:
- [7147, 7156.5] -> 0.3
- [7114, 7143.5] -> 0.8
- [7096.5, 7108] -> -0.2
